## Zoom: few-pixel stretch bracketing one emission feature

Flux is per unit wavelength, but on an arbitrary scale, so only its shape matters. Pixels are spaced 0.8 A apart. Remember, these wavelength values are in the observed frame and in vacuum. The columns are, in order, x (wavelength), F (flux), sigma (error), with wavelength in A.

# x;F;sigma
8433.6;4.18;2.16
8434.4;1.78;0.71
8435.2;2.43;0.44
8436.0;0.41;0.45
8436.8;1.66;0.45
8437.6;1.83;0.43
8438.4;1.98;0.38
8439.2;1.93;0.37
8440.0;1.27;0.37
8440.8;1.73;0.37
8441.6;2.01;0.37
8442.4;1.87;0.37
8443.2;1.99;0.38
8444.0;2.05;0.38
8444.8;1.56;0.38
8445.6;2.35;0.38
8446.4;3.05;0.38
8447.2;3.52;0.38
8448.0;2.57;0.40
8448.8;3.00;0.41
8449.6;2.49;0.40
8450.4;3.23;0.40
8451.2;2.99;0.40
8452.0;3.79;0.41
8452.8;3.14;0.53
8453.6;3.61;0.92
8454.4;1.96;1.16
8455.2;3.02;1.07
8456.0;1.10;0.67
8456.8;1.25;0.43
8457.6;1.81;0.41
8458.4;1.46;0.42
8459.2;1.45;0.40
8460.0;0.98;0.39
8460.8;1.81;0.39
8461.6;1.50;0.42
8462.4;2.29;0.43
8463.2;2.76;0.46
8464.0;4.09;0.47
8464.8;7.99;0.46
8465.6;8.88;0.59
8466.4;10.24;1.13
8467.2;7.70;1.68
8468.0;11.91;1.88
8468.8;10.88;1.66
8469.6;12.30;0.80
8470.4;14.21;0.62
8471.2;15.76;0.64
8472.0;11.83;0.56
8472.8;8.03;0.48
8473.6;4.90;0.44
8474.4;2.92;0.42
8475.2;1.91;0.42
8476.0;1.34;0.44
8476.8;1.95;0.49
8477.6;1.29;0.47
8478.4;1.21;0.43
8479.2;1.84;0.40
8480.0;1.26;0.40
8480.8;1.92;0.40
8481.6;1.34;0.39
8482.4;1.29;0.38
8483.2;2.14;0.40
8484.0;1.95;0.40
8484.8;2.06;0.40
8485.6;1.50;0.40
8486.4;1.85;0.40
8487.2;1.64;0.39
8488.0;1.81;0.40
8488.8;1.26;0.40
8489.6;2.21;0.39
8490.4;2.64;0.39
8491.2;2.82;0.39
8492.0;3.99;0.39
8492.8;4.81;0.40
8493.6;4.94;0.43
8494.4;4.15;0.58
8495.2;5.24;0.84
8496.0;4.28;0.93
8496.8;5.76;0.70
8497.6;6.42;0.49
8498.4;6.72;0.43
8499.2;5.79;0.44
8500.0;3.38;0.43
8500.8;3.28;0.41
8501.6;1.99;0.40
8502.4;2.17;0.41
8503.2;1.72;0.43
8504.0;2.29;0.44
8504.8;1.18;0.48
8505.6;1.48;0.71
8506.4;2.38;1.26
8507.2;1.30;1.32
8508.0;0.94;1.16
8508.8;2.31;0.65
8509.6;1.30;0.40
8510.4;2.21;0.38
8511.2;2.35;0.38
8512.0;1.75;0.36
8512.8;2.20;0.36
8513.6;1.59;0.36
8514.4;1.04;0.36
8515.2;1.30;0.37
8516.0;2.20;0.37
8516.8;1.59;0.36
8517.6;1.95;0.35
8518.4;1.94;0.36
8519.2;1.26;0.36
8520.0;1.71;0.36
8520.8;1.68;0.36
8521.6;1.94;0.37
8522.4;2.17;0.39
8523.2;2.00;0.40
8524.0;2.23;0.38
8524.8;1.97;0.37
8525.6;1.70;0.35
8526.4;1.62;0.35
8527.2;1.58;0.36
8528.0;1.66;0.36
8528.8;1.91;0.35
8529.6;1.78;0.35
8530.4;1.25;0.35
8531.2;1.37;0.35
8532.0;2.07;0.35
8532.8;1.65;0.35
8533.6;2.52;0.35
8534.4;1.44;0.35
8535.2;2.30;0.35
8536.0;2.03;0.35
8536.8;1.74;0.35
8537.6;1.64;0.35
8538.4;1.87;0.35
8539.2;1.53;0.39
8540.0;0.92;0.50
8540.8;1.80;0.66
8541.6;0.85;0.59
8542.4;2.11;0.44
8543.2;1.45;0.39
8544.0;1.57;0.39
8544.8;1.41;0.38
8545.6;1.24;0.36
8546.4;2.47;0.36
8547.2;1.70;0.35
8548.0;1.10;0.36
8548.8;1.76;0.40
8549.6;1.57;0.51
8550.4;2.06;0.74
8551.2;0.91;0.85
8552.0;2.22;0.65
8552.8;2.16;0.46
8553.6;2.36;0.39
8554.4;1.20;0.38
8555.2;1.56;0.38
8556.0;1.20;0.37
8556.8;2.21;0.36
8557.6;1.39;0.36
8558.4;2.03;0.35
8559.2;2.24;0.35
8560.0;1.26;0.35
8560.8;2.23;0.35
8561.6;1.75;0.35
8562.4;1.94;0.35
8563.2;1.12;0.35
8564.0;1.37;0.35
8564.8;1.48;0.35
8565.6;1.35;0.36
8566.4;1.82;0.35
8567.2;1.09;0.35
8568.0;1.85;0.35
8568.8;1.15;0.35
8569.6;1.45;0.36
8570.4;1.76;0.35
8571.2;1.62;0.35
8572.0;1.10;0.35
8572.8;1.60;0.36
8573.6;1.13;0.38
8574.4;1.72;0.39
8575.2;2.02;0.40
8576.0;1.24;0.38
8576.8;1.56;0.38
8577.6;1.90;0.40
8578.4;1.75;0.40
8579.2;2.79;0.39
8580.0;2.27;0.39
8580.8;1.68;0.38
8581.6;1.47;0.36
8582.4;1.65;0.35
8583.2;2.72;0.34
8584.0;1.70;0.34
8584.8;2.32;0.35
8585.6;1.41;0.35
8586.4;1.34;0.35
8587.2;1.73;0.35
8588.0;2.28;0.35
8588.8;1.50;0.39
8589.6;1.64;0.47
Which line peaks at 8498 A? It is [N II]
